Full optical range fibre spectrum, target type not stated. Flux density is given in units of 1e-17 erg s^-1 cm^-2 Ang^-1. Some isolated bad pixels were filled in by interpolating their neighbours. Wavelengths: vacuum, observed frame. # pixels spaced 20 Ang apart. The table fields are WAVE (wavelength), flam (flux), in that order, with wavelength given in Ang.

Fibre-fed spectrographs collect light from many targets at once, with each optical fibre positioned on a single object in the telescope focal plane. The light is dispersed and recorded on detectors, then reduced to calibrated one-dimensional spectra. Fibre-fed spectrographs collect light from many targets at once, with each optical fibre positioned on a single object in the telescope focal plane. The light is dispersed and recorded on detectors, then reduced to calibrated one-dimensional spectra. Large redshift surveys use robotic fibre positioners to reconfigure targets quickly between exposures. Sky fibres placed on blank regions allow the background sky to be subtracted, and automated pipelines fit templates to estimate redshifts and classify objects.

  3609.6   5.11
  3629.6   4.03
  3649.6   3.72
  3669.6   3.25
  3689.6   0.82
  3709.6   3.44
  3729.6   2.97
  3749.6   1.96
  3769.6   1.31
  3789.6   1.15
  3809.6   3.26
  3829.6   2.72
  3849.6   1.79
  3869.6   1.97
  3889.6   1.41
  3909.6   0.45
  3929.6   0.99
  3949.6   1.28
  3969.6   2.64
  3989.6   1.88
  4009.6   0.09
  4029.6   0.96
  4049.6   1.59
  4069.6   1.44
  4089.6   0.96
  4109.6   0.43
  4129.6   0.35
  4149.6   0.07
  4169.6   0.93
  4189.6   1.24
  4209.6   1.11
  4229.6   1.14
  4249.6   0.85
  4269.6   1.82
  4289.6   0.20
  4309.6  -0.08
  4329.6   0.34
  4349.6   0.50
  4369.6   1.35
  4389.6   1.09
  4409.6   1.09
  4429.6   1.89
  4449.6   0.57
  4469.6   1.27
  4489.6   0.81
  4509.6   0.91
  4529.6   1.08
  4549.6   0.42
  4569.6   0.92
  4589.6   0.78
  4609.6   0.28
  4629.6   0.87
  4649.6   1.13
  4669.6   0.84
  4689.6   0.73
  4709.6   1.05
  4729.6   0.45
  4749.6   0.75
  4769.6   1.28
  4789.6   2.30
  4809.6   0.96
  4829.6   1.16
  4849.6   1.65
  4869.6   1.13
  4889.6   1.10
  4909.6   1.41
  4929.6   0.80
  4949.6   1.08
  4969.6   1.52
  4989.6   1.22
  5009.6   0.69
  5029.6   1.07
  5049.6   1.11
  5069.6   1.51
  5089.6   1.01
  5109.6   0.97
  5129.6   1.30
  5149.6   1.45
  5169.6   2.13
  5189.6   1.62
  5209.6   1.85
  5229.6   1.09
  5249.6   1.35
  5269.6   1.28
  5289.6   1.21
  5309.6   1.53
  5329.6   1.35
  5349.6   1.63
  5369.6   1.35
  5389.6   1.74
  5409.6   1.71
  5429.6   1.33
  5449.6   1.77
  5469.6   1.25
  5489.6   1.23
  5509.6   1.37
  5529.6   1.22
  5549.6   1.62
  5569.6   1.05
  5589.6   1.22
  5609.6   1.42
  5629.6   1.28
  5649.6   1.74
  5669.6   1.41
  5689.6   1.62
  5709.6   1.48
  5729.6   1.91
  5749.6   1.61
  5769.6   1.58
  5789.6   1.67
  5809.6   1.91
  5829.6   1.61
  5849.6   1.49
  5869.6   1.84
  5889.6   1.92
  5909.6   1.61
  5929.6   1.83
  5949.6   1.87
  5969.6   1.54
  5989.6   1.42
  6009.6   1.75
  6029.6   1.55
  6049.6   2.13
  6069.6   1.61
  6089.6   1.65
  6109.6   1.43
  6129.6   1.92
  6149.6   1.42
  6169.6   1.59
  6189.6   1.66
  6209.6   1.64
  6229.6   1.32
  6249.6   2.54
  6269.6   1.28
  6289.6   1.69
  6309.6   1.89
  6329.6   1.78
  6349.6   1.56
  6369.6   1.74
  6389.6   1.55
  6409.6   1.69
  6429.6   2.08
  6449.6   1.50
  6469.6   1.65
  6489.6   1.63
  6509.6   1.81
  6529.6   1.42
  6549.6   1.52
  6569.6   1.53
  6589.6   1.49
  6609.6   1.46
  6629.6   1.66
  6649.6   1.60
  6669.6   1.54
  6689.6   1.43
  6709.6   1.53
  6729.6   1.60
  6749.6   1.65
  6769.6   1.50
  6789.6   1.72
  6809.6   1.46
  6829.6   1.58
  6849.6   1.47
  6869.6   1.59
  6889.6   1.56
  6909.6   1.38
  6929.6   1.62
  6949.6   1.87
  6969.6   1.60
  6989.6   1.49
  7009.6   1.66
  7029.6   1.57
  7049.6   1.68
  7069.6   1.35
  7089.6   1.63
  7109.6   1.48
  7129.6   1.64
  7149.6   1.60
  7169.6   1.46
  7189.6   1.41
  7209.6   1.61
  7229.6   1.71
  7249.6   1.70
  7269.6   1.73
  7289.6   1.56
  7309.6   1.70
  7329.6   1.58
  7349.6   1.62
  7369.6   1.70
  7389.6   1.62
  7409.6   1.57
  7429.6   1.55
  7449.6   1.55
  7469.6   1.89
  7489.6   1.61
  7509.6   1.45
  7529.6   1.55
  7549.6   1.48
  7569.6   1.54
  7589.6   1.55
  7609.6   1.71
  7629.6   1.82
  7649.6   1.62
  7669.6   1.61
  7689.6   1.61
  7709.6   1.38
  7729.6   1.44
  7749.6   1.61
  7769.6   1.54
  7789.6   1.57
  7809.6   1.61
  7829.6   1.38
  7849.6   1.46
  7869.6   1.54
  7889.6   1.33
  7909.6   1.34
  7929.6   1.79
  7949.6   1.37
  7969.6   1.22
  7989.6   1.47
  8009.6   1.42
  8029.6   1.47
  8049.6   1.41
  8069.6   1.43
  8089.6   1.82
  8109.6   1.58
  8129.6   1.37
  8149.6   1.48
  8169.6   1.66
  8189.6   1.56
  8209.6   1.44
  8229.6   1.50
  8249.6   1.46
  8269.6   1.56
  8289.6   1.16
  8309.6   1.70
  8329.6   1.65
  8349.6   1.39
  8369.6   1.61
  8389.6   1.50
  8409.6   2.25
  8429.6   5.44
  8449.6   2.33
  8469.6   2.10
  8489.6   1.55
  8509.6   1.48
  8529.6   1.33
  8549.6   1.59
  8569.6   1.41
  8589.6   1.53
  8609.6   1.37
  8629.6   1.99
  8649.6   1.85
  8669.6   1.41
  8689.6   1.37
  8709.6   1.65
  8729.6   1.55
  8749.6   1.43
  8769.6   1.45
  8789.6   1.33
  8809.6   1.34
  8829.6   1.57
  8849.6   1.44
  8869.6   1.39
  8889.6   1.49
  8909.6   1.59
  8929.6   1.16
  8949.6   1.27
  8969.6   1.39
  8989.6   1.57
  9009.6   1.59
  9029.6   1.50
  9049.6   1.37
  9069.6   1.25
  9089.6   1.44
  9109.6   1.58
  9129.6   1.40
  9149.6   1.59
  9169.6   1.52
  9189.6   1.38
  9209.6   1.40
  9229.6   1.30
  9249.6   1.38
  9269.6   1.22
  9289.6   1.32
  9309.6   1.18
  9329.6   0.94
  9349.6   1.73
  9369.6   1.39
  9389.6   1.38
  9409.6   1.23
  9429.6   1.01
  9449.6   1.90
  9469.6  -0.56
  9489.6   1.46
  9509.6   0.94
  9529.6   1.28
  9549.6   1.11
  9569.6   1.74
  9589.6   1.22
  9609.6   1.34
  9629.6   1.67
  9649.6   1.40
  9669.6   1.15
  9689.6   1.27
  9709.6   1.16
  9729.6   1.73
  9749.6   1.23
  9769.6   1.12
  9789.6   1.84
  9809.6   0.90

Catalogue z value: 0.285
